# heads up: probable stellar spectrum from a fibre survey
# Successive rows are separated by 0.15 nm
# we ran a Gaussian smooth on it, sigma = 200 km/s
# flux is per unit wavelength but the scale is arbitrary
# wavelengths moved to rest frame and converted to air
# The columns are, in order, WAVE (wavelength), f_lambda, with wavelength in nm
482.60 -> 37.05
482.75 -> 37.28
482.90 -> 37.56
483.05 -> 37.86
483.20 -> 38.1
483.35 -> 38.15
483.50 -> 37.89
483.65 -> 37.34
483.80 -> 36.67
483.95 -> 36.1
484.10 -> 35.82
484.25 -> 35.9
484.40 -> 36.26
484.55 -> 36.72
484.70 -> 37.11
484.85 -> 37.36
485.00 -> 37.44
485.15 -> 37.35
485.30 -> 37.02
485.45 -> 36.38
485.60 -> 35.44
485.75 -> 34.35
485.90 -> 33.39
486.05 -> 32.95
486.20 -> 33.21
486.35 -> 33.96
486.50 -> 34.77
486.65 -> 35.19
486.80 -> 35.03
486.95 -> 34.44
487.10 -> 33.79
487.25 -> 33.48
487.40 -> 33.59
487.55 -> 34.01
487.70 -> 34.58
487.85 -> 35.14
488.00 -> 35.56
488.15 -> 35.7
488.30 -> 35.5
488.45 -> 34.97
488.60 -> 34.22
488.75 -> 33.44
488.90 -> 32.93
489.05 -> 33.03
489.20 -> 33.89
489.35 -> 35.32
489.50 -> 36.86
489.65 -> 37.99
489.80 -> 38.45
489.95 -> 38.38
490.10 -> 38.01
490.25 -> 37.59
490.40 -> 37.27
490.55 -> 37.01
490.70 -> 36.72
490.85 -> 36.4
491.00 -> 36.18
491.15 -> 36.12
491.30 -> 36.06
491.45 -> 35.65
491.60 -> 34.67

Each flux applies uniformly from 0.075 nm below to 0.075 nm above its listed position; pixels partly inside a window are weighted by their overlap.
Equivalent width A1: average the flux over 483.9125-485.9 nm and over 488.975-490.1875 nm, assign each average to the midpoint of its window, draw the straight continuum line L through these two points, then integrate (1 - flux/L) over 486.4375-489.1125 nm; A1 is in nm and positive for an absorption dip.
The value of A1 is 0.15 nm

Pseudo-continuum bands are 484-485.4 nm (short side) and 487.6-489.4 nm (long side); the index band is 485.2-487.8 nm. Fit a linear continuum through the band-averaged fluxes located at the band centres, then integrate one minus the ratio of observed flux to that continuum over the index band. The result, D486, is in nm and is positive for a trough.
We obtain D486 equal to 0.09 nm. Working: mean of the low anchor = 36.8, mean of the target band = 34.5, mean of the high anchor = 34.5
